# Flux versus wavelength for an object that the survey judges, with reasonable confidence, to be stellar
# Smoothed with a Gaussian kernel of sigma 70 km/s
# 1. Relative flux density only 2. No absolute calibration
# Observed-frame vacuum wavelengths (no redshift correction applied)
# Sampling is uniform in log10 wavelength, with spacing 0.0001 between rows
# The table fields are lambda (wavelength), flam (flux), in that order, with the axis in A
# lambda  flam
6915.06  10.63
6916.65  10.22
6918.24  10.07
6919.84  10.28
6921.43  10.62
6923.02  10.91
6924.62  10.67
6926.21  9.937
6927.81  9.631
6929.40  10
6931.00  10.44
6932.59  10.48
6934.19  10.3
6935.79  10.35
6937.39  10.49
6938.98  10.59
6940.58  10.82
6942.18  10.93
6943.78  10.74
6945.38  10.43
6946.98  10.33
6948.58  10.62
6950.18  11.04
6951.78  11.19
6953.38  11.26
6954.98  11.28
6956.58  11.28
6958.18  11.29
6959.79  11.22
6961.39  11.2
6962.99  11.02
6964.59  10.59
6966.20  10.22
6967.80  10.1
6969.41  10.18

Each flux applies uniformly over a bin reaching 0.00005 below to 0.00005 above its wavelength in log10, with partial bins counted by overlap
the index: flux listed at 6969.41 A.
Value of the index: 10.18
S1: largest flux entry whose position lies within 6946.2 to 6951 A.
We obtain 11.04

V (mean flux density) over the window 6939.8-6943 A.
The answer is 10.9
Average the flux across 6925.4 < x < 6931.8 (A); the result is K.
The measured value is 10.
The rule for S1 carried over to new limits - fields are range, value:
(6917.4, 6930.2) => 10.91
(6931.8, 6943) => 10.93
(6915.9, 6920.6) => 10.28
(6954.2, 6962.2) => 11.29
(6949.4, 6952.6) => 11.19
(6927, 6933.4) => 10.48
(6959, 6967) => 11.22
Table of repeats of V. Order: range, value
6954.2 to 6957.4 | 11.3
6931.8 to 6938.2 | 10.4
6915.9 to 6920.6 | 10.2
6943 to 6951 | 10.6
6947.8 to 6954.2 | 11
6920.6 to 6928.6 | 10.4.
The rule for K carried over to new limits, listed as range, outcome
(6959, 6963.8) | 11.2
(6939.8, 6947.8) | 10.6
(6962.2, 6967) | 10.6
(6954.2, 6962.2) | 11.3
